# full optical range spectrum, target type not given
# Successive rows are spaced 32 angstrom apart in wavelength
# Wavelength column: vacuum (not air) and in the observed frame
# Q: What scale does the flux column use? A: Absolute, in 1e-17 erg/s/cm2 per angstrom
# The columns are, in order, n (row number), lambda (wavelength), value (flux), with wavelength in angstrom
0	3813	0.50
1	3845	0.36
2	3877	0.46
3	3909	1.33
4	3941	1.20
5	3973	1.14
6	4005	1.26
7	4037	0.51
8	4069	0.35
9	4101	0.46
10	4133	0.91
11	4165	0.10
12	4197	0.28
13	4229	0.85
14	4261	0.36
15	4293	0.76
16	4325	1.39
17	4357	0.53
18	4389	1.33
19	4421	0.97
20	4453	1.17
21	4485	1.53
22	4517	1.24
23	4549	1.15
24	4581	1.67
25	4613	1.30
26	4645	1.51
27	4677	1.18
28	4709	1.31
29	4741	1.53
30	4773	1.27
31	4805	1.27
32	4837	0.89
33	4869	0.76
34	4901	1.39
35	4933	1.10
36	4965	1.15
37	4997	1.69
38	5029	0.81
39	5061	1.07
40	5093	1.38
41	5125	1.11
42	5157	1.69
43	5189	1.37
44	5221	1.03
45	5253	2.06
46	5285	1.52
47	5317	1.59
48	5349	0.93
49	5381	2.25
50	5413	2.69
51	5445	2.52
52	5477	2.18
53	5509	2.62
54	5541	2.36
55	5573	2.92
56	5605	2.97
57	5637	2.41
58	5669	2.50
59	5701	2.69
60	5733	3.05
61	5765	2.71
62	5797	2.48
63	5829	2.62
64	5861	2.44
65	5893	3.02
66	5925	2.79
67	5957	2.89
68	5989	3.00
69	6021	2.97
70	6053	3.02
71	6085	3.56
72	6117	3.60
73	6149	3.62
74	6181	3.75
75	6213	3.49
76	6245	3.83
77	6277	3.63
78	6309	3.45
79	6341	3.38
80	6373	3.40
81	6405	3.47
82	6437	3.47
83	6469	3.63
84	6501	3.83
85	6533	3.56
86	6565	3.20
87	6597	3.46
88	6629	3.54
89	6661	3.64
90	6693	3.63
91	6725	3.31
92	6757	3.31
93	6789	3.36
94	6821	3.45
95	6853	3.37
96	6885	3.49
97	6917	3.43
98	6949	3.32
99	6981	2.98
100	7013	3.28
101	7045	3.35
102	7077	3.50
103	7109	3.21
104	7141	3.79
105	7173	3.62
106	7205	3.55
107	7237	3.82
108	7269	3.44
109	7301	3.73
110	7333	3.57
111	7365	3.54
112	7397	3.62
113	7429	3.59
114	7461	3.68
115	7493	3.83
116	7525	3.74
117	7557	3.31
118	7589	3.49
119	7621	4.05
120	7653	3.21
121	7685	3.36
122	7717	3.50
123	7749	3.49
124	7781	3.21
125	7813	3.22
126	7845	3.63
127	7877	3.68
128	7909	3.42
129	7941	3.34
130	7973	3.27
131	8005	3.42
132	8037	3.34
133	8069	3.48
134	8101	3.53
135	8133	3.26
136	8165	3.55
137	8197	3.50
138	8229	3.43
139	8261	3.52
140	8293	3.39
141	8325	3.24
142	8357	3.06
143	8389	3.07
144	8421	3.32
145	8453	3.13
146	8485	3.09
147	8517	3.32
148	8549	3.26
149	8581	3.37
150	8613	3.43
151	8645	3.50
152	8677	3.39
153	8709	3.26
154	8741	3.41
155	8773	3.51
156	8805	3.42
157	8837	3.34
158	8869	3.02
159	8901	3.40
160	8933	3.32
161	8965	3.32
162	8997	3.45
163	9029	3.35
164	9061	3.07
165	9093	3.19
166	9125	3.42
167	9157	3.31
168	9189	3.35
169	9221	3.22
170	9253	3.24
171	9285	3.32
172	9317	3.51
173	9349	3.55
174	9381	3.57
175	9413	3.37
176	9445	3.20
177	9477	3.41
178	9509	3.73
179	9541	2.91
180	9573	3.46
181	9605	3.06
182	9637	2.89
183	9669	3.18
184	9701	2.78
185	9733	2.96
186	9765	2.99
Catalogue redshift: 0.350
